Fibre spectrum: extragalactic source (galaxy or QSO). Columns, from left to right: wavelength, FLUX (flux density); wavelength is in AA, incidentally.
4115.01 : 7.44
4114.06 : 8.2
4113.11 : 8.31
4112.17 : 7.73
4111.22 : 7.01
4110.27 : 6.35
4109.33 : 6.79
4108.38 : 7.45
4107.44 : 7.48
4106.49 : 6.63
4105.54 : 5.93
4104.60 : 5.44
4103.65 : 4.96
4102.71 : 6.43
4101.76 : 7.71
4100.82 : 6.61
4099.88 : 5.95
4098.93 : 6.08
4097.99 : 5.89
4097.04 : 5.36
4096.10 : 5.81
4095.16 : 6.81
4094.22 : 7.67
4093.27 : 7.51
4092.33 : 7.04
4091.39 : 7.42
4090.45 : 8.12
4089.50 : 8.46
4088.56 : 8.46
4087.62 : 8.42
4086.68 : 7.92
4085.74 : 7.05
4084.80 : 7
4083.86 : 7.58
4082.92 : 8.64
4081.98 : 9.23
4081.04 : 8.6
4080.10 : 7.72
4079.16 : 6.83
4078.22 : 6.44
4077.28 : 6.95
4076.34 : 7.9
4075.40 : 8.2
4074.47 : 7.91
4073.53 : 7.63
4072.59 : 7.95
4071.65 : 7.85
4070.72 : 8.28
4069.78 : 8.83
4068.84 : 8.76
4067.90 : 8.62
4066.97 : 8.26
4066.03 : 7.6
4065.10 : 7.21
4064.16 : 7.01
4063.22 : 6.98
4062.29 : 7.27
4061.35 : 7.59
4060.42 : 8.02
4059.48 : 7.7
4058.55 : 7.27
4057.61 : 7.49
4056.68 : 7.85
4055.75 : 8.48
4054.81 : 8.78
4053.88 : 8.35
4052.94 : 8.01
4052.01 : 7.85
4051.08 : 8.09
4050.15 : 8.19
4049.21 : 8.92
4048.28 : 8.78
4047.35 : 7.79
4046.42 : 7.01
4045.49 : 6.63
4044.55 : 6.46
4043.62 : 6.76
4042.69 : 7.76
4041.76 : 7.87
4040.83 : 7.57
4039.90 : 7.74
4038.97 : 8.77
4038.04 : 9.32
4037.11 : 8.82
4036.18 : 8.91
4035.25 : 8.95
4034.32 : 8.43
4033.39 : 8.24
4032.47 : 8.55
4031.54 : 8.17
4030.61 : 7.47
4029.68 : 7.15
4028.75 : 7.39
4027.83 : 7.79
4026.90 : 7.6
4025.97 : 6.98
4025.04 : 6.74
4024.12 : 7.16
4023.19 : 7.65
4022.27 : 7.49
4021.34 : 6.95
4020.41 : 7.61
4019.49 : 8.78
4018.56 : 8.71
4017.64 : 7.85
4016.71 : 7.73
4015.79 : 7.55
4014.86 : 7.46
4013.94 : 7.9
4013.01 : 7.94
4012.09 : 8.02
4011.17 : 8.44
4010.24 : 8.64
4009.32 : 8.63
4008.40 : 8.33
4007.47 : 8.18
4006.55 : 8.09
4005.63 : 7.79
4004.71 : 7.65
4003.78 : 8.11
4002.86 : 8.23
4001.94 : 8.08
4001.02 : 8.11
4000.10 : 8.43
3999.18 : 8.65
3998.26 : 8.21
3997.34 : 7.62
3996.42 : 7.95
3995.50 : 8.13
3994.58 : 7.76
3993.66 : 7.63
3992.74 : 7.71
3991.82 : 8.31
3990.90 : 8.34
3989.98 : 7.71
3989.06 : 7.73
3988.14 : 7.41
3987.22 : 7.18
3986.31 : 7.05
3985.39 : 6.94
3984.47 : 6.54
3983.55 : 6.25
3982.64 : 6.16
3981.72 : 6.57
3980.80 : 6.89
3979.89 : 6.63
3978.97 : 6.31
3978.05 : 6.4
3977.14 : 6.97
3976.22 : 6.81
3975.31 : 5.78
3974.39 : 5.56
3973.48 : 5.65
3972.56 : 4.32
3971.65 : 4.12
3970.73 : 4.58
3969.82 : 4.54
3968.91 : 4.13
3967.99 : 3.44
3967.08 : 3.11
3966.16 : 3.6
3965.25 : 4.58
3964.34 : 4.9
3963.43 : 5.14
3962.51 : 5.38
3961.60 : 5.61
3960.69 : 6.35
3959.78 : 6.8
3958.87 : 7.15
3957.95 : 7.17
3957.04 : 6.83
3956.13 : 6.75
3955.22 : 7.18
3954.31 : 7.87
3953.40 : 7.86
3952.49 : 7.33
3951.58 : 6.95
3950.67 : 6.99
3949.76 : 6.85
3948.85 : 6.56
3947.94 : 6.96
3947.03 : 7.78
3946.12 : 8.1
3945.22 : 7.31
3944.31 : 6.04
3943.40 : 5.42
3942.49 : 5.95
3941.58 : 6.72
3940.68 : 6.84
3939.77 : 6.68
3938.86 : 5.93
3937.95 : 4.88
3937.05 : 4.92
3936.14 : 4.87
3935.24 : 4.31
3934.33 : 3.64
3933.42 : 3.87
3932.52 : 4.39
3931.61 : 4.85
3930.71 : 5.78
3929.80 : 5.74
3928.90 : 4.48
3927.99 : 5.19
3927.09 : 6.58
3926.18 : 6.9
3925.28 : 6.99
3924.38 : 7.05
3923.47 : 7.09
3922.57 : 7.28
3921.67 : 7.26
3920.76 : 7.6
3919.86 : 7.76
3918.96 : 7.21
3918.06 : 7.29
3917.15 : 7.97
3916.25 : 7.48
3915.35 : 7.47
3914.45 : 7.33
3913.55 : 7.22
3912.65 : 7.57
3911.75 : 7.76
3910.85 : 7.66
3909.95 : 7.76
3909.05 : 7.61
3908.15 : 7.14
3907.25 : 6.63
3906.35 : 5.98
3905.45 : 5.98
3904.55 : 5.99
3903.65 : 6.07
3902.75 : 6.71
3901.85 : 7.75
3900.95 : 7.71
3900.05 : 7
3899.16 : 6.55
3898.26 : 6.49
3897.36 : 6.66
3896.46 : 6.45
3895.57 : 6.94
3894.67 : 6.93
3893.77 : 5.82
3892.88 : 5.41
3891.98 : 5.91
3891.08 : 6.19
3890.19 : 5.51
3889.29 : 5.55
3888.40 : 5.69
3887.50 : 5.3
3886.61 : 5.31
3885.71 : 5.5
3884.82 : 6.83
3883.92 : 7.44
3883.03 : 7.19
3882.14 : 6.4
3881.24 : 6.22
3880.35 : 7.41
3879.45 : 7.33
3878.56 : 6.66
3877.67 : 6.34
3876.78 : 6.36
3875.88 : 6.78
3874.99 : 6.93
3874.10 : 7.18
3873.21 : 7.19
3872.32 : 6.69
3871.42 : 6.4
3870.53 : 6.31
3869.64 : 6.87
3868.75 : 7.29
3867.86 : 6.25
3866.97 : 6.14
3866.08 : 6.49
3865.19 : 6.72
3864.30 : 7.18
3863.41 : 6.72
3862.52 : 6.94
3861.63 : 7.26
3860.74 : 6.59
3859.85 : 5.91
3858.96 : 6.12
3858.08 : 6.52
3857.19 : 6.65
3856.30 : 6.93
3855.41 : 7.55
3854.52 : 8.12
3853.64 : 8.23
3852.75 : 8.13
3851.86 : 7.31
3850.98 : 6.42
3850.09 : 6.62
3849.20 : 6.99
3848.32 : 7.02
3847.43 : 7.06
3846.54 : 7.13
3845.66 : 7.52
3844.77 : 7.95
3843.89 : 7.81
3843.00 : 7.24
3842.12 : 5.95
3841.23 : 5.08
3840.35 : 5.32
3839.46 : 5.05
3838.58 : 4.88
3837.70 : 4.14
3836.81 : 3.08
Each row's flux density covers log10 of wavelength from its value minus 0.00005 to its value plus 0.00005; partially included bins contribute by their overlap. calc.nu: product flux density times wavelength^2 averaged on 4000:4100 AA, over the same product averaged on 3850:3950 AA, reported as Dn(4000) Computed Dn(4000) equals 1.3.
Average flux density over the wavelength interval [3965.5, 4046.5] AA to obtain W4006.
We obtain 7.29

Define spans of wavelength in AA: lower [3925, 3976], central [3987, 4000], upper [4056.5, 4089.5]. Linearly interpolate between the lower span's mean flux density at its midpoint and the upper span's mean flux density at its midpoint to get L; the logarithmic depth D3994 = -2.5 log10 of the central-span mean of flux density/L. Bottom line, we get -0.21 mag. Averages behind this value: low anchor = 5.79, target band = 7.91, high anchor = 7.81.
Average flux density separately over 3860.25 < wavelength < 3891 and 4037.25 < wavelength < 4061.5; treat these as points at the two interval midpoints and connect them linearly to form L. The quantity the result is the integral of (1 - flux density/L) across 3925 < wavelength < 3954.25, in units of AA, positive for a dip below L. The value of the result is 4.1 AA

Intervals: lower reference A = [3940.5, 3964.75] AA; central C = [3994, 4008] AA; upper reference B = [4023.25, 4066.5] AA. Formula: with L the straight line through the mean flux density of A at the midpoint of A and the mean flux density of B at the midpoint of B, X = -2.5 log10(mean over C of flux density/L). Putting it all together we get -0.11 mag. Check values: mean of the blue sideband 6.7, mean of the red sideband 7.81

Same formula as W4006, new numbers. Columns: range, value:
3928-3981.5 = 5.83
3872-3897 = 6.41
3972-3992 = 6.67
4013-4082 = 7.84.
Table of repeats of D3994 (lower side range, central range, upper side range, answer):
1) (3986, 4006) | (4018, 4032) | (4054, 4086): 0.04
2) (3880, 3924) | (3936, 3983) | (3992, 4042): 0.22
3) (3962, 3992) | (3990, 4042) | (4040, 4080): -0.19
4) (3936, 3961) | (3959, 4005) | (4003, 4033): 0.12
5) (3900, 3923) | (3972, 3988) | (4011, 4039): 0.20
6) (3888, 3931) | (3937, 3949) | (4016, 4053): 0.09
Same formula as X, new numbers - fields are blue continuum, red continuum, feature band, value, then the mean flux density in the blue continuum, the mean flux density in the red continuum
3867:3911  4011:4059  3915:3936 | 0.11 mag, 6.57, 7.89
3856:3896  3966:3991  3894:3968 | -0.04 mag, 6.49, 5.95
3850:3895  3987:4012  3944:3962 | 0.07 mag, 6.62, 8.05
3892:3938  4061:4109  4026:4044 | -0.14 mag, 6.48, 7.36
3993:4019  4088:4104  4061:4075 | -0.09 mag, 8.06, 6.86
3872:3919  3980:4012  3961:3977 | 0.47 mag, 6.72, 7.74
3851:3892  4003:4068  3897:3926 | -0.02 mag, 6.67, 7.88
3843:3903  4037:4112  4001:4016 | -0.12 mag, 6.74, 7.52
